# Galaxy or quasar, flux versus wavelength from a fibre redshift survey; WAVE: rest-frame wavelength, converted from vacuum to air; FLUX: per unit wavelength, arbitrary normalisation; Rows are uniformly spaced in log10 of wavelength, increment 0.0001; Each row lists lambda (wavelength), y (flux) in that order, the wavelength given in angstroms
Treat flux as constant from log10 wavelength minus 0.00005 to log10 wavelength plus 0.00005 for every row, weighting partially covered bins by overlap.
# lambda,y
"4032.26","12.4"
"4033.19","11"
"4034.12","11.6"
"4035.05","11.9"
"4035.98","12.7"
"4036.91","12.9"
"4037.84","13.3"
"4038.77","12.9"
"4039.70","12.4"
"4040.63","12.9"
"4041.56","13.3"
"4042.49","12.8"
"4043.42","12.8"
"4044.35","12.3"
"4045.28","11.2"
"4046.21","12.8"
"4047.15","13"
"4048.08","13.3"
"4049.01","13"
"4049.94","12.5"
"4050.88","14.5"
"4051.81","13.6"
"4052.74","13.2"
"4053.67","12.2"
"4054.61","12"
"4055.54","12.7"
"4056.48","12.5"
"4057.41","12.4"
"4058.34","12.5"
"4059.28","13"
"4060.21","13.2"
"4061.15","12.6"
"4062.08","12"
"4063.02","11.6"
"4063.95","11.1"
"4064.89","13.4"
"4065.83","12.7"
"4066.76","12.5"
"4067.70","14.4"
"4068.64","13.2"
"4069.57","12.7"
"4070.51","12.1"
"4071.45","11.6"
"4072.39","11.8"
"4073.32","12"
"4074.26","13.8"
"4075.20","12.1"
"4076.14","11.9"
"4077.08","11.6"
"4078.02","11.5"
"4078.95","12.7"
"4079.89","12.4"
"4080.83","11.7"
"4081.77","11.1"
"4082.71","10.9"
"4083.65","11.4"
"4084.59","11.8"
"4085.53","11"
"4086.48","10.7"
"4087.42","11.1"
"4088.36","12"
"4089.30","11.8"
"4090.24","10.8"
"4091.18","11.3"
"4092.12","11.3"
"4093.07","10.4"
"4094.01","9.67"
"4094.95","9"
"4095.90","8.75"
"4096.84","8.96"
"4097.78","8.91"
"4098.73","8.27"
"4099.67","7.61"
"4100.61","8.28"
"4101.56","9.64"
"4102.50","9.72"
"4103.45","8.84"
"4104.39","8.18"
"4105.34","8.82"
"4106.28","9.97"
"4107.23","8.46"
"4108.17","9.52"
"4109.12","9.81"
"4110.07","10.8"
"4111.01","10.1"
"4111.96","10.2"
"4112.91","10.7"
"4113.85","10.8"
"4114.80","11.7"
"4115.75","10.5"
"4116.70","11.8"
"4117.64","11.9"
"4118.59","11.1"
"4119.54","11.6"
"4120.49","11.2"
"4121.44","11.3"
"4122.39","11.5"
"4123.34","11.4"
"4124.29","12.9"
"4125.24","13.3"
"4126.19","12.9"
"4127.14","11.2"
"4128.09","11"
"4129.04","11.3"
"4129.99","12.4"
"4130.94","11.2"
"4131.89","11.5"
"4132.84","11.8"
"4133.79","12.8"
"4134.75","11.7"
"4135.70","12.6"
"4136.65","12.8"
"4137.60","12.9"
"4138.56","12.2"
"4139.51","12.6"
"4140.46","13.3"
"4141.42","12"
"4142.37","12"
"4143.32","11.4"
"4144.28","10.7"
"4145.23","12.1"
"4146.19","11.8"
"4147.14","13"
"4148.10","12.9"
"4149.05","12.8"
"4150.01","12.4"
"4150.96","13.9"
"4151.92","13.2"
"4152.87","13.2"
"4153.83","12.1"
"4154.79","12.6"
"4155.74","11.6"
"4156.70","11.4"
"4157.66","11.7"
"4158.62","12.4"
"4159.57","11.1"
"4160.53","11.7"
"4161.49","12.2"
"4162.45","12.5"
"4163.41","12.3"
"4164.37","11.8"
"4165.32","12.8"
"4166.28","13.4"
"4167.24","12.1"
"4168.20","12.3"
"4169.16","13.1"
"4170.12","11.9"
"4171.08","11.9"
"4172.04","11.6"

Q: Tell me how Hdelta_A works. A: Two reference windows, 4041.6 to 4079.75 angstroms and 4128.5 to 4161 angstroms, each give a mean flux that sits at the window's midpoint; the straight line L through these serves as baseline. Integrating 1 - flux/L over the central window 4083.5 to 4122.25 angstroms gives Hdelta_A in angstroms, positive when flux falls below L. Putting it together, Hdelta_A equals 6.7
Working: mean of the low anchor 12.6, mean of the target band 10.2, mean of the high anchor 12.2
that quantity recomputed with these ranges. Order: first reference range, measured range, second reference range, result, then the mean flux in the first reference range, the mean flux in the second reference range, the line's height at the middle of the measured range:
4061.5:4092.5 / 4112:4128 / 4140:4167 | 0.8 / 11.9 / 12.3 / 12.1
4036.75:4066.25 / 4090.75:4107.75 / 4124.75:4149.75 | 4.4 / 12.7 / 12.2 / 12.4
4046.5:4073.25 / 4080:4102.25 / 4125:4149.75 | 3.9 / 12.7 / 12.2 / 12.5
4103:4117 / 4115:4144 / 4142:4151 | -1.9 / 9.99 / 12.2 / 11.2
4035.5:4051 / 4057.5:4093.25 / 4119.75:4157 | 1.7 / 12.8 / 12.2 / 12.6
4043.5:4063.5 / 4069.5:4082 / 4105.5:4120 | -0.2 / 12.7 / 10.6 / 11.9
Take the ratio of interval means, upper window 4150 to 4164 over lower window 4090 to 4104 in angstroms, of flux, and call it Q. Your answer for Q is 1.31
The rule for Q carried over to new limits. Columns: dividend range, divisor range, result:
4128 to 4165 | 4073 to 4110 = 1.17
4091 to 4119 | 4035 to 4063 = 0.77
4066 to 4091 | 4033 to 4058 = 0.94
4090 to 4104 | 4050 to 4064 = 0.74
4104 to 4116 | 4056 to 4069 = 0.79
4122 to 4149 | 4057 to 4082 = 0.98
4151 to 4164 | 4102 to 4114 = 1.26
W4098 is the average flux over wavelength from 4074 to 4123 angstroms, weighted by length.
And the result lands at 10.6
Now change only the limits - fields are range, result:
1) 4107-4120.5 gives 10.7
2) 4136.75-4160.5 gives 12.3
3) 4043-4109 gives 11.4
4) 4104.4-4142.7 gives 11.4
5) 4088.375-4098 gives 10.2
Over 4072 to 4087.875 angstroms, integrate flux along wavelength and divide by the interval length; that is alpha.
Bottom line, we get 11.7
